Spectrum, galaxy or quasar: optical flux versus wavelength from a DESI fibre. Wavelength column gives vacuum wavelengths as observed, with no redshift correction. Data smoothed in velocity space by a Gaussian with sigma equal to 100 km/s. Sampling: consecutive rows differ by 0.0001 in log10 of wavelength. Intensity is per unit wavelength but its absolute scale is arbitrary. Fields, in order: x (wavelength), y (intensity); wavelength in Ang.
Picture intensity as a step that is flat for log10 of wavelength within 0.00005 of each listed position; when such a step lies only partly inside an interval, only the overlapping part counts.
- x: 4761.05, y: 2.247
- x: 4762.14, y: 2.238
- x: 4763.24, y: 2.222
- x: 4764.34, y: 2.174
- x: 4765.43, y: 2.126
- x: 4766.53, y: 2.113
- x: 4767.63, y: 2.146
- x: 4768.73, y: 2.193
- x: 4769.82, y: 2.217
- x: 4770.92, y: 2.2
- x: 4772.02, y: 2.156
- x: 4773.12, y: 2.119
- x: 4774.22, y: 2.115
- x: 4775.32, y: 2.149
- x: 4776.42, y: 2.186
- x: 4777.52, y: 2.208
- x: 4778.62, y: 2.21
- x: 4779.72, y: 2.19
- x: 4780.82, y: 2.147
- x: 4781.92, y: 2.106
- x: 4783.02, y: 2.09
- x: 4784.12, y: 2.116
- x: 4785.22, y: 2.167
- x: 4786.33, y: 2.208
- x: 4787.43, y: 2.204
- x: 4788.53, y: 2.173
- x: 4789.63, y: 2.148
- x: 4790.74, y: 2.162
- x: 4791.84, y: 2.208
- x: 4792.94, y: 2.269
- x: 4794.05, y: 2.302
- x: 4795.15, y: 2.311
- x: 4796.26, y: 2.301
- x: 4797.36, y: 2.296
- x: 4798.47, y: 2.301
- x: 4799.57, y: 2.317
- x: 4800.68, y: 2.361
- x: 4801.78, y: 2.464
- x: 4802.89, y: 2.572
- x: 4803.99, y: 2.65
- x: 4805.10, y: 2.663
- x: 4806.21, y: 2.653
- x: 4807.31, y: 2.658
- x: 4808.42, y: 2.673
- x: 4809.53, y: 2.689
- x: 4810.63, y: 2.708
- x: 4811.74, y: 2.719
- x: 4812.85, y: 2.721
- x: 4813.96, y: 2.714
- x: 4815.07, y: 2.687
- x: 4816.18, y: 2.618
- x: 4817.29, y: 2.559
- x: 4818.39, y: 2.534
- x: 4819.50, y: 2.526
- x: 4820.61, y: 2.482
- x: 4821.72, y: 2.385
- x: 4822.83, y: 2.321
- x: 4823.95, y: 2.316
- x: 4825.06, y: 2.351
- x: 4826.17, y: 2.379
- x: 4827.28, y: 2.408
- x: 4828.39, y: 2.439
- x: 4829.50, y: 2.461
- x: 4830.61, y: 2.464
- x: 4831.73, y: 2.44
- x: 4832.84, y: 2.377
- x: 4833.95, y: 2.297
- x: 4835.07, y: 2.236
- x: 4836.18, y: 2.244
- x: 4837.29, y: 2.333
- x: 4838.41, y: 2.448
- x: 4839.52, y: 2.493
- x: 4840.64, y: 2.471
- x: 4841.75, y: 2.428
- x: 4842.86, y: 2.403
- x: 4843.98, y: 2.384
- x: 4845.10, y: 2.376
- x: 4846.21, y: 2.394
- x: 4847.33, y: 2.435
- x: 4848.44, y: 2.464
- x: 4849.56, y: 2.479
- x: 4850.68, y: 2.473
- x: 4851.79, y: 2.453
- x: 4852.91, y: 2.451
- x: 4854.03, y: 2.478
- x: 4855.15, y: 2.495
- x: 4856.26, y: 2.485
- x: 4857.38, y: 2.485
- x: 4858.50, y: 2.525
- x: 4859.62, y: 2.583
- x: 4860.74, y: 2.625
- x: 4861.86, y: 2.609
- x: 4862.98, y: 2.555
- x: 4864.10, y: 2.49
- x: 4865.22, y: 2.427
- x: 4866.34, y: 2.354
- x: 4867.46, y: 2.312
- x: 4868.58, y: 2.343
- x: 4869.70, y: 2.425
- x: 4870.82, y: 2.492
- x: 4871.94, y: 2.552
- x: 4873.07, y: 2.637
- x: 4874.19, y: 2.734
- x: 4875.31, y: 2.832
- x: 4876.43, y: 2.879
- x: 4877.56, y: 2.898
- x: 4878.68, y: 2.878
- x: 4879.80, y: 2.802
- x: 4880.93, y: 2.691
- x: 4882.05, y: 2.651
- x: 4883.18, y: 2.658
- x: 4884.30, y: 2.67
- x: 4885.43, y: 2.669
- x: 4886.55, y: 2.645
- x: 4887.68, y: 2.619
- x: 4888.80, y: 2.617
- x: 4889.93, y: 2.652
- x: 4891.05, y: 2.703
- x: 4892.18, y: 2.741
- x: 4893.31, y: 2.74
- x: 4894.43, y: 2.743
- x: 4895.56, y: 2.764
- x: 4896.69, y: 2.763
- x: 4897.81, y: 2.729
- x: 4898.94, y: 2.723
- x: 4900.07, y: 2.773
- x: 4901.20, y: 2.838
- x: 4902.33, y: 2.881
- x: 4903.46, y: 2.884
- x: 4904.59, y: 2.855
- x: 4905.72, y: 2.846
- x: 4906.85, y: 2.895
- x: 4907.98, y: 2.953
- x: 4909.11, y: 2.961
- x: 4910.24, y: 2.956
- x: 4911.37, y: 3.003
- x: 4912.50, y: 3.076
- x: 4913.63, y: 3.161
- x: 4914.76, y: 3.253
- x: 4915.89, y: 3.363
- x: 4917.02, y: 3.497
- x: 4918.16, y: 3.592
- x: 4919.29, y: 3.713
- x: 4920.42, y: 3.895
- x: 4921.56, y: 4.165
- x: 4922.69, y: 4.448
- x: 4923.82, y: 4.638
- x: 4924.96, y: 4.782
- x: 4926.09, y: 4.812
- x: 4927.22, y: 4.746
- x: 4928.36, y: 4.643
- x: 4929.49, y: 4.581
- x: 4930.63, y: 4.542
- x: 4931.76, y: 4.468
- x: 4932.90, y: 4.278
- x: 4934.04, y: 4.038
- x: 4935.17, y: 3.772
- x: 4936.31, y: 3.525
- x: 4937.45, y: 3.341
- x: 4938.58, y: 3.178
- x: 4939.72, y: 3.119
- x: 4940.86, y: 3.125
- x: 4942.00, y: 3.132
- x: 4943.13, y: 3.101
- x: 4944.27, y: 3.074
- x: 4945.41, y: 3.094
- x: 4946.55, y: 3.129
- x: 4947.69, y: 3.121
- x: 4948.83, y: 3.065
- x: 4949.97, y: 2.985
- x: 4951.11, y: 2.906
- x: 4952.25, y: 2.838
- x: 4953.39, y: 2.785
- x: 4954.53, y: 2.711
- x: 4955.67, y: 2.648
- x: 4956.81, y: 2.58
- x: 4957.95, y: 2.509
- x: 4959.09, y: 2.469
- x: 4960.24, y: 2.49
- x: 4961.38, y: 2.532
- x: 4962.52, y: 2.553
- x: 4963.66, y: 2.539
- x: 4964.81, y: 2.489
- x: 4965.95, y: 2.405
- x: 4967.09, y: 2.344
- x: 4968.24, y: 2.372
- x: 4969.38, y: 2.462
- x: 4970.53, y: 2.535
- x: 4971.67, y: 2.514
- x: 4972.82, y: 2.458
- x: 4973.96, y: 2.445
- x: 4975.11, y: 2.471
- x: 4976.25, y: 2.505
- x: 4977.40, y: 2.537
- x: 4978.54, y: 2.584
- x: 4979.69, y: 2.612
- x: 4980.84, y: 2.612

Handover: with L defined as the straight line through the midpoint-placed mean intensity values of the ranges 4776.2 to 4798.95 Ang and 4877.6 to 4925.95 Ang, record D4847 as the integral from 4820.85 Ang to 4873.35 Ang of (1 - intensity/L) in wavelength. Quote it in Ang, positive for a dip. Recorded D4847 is 4.4 Ang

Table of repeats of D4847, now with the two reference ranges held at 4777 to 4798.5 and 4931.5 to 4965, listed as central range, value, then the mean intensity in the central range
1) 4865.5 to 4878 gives 0.3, 2.58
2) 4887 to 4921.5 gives -2.1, 2.99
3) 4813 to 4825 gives -0.8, 2.51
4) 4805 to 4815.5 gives -1.7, 2.69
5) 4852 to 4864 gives 0.2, 2.52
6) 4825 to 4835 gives 0.1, 2.4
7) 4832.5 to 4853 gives 0.7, 2.4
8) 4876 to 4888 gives -0.2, 2.73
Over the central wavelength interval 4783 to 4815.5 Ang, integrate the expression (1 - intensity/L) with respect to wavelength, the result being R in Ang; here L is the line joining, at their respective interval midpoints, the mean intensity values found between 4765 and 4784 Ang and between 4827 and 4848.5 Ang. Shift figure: -2.4 Ang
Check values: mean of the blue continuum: 2.16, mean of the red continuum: 2.4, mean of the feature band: 2.42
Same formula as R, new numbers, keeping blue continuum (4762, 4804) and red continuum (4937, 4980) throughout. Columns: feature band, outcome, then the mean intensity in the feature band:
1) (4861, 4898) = -2.1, 2.64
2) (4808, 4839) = -1.9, 2.48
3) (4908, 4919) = -2.6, 3.21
